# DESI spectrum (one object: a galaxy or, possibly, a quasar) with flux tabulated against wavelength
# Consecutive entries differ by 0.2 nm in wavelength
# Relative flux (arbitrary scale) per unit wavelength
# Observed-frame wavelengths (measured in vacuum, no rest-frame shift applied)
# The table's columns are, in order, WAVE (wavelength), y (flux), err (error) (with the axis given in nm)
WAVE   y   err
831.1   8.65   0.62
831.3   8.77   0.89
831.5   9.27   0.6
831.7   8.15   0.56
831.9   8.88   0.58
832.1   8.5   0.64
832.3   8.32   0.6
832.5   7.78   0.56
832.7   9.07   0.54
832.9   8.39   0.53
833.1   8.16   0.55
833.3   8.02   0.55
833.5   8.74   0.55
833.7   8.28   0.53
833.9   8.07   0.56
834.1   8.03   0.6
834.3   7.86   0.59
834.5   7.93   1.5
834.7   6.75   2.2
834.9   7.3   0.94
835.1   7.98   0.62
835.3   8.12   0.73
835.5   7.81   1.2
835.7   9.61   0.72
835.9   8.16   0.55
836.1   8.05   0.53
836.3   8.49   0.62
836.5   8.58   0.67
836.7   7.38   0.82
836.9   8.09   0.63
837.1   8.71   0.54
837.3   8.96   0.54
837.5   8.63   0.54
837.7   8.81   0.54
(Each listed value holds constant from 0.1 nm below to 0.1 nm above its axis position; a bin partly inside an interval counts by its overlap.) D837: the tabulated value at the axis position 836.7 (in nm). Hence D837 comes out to 7.38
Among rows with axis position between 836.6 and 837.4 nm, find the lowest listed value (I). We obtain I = 7.38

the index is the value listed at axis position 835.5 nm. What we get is 7.81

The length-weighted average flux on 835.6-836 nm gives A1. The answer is 8.88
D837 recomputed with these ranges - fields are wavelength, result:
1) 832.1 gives 8.5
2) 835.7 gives 9.61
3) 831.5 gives 9.27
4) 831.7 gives 8.15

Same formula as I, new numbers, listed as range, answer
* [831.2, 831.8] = 8.15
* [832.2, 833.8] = 7.78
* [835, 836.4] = 7.81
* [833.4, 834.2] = 8.03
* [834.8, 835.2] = 7.3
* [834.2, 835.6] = 6.75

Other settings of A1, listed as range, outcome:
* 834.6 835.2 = 7.34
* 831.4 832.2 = 8.7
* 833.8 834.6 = 7.97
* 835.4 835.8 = 8.71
